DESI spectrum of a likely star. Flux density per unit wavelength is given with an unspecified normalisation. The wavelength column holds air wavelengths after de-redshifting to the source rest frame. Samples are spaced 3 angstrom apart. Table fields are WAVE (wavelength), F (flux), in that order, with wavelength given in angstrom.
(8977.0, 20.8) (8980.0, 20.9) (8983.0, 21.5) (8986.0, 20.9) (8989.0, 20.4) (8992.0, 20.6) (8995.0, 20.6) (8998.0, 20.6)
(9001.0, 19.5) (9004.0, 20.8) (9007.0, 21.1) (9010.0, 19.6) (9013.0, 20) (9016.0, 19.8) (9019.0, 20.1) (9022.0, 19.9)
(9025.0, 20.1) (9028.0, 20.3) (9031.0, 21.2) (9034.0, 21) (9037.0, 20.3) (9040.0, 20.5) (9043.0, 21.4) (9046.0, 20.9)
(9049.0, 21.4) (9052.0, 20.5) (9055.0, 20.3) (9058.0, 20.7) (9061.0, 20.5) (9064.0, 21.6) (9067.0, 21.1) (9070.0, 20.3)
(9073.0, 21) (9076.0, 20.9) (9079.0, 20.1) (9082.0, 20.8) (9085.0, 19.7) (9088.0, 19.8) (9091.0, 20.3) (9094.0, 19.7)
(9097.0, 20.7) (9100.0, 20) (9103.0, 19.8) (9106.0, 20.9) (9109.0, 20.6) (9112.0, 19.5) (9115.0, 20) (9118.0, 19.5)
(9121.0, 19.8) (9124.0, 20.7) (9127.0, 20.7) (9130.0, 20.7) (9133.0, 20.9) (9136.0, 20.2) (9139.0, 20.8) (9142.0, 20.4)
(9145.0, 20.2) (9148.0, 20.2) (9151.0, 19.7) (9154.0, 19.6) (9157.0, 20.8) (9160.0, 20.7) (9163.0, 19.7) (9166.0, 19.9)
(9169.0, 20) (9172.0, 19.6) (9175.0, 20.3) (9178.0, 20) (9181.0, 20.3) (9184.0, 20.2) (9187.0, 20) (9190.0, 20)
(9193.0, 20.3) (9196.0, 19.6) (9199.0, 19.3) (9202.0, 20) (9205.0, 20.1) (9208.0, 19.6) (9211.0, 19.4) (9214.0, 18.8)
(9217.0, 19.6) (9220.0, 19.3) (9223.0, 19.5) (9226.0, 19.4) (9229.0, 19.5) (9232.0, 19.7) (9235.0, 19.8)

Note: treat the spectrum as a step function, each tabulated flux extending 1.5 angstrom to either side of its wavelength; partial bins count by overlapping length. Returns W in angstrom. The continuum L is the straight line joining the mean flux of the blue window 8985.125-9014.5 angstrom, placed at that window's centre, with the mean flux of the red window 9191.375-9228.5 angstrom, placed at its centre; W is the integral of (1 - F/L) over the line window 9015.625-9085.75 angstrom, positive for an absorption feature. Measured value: -1.47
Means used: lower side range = 20.4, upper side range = 19.6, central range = 20.6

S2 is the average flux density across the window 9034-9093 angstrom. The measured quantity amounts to 20.6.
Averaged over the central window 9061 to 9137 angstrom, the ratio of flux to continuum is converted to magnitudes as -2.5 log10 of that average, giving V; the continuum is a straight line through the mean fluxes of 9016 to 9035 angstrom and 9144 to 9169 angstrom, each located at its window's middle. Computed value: -0.01 mag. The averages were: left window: 20.4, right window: 20.1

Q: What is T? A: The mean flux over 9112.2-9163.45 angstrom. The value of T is 20.3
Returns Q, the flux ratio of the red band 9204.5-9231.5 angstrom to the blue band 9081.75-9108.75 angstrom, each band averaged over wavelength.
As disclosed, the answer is 0.96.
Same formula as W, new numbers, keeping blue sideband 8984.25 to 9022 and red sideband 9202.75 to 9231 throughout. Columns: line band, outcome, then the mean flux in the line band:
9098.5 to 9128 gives -0.4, 20.1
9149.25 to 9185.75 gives -0.7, 20.1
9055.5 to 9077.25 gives -0.8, 20.8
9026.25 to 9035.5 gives -0.3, 20.8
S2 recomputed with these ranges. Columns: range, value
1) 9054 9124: 20.3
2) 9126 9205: 20.2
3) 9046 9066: 20.8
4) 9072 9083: 20.7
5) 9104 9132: 20.3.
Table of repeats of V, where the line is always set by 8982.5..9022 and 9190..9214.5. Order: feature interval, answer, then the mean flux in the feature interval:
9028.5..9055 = -0.03 mag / 20.8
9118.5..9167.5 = -0.02 mag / 20.3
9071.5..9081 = -0.03 mag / 20.7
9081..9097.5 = 0.00 mag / 20.1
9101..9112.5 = -0.01 mag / 20.3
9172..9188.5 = -0.02 mag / 20.1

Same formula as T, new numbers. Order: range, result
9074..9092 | 20.3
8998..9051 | 20.5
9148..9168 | 20.1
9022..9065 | 20.7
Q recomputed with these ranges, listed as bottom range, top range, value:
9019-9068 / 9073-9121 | 0.97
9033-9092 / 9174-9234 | 0.96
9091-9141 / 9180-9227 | 0.97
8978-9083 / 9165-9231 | 0.96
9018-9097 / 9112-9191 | 0.98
